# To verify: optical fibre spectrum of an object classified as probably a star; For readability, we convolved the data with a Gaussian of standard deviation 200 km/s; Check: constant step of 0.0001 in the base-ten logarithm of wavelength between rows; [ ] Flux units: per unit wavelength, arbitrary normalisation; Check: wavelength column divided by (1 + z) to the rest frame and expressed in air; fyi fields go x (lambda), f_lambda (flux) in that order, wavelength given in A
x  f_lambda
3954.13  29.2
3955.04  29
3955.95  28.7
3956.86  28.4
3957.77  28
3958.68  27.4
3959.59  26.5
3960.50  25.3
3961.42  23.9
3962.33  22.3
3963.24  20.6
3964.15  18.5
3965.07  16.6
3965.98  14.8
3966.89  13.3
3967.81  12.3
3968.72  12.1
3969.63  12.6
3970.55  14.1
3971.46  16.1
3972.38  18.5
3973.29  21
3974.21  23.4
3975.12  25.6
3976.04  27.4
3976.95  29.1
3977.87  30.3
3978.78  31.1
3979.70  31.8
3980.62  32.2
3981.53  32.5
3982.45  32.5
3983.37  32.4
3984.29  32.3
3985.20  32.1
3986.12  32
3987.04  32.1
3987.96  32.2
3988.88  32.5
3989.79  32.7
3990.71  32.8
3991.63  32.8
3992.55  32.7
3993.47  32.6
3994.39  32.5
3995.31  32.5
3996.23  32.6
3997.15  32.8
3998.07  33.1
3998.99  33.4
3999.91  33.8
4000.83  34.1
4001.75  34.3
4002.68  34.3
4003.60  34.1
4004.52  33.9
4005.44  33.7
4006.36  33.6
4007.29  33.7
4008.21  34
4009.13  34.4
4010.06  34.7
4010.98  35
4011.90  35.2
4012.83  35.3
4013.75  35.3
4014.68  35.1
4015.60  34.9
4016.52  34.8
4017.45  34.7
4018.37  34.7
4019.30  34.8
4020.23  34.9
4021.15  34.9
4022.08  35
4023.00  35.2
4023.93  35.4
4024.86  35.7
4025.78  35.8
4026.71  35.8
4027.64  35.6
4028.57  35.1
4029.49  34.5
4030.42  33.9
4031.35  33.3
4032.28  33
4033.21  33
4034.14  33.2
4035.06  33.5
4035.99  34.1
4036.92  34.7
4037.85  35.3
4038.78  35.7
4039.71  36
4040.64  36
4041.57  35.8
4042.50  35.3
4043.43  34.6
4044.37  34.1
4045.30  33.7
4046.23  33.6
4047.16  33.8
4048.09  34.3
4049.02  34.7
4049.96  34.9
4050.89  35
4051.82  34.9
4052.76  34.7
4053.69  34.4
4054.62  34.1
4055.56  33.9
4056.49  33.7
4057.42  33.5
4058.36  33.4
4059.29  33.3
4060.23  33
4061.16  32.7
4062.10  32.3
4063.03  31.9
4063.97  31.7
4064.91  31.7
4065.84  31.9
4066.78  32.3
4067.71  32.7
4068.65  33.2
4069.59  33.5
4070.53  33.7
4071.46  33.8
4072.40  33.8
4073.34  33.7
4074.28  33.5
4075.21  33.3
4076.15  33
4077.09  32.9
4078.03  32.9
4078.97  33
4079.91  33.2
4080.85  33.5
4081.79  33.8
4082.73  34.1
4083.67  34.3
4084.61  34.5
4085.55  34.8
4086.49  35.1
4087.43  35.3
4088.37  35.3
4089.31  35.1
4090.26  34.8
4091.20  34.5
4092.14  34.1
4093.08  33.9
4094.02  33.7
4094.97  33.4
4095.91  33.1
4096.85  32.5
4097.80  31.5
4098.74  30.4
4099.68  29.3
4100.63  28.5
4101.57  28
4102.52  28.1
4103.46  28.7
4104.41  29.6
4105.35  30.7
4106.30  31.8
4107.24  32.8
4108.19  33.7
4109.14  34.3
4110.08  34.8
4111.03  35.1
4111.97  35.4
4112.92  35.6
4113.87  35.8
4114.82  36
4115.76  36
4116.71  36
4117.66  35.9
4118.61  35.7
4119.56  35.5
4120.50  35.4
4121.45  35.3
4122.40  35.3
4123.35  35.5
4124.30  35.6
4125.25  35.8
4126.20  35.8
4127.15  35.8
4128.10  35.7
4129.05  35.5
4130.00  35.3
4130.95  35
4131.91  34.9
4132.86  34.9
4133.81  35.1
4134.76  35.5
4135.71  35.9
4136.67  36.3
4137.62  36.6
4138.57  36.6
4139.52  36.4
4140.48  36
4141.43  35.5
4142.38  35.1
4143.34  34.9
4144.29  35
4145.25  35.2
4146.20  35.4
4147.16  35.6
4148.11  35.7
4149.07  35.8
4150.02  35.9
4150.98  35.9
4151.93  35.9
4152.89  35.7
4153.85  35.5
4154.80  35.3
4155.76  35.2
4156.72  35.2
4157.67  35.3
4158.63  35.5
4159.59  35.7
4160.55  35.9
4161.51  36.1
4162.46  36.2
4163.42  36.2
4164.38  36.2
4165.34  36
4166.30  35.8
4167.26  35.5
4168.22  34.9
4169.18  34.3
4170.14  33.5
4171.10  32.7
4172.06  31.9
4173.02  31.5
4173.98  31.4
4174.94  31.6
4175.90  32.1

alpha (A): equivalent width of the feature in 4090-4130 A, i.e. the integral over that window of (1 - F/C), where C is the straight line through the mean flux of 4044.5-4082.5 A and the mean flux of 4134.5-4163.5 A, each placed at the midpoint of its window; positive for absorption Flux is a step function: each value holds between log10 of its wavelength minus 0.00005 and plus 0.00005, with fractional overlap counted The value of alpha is 1.12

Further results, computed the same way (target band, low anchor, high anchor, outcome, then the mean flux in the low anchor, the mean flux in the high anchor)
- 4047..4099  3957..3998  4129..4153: -3.0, 26.4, 35.6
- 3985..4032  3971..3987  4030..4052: -4.2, 28.4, 34.4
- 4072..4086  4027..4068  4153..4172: 0.3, 33.9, 35.2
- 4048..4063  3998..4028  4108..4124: 0.5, 34.7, 35.4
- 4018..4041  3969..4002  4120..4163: -2.6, 29.5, 35.6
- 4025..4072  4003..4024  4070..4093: 0.5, 34.7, 34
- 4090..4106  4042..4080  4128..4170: 1.4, 33.5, 35.6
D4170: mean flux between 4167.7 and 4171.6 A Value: 33.9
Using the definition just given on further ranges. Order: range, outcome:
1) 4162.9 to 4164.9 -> 36.1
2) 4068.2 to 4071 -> 33.5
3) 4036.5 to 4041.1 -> 35.5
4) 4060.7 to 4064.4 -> 32.1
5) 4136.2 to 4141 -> 36.4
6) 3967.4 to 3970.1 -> 12.3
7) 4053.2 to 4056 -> 34.1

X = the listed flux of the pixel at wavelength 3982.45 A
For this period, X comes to 32.5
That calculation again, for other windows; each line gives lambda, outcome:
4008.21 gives 34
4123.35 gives 35.5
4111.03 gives 35.1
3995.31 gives 32.5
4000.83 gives 34.1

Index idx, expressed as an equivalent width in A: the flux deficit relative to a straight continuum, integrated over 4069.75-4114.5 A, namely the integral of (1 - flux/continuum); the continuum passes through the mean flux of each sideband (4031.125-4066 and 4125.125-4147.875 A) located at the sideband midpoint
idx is 2.1 A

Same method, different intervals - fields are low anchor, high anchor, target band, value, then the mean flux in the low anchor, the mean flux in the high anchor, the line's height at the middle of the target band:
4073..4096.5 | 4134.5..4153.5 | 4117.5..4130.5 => -0.16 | 34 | 35.7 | 35.1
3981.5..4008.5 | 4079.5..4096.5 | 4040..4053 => -0.38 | 33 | 34.3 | 33.7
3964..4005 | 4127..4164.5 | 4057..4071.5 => -0.45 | 28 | 35.6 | 31.8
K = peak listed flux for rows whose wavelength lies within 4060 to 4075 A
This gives 33.8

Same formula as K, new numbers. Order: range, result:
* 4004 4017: 35.3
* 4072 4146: 36.6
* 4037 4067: 36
